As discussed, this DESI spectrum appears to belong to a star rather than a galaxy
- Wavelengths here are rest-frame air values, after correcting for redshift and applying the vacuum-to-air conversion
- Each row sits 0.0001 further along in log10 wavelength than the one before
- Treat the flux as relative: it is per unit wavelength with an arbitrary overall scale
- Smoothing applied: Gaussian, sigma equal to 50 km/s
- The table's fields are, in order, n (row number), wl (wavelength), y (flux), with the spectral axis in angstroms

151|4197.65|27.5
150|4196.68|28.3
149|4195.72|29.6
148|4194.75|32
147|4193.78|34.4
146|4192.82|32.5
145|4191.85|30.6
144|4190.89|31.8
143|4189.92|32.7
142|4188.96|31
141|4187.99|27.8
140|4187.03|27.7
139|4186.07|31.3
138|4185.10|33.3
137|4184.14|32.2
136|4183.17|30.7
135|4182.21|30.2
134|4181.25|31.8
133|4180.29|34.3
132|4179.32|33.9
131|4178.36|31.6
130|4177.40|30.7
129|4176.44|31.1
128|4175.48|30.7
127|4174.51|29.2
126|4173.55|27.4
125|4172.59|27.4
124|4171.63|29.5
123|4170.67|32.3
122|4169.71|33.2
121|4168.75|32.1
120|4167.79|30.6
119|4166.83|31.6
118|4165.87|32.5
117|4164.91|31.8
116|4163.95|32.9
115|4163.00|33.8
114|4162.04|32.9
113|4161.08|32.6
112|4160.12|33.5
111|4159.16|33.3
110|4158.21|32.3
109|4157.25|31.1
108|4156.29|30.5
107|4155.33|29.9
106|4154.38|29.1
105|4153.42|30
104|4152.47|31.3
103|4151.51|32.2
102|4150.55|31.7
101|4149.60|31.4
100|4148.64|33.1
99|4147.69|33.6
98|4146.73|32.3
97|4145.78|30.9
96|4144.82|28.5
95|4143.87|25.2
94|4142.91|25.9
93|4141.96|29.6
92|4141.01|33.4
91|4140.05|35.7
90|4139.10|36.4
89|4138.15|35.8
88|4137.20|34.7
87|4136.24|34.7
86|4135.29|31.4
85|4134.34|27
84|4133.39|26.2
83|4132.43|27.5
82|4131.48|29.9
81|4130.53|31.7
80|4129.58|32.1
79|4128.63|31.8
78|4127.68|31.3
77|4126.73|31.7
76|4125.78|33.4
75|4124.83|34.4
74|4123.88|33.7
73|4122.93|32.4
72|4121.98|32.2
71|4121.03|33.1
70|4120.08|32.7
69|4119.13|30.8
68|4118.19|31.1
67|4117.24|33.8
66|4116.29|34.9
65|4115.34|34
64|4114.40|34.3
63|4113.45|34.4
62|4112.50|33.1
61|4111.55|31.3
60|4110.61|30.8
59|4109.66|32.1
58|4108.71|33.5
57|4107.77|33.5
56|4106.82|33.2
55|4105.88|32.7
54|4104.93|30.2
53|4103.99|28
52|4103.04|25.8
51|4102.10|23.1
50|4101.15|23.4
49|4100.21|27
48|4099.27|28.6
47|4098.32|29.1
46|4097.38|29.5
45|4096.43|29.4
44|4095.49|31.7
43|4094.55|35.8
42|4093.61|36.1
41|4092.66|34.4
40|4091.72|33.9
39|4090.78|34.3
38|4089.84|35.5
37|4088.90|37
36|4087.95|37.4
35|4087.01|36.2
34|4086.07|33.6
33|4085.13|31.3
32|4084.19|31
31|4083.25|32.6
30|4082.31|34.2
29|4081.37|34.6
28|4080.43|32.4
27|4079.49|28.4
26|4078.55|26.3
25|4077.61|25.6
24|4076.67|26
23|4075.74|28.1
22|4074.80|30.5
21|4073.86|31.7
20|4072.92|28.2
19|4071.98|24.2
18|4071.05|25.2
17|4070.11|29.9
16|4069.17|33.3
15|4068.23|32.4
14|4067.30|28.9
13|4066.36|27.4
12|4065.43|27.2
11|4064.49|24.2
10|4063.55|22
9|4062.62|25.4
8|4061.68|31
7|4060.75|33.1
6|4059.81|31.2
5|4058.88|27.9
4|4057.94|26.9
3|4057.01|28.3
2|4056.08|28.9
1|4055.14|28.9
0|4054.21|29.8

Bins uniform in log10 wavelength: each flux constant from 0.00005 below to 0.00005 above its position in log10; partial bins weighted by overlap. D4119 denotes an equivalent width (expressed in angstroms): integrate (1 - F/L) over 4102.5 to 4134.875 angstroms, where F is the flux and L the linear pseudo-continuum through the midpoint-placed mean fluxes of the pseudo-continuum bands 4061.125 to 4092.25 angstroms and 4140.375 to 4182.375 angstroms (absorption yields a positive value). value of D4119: -1.0 angstroms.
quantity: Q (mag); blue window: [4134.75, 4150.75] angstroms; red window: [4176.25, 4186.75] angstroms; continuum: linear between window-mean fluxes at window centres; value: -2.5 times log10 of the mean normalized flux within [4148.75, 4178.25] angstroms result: 0.02 mag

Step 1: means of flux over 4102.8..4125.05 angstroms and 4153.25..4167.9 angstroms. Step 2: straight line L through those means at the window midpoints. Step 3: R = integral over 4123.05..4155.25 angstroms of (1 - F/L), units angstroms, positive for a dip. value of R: 0.66 angstroms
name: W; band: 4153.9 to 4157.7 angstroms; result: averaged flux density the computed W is 30.1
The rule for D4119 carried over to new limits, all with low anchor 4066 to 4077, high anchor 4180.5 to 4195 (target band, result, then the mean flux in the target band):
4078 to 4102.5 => -2.12 angstroms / 31.8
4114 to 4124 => -1.03 angstroms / 33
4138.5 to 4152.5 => -0.45 angstroms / 31.5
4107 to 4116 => -1.00 angstroms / 33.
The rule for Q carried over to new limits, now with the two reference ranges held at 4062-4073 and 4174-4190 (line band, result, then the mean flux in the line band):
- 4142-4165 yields -0.04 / 31.2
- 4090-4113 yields -0.09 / 30.9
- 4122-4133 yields -0.09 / 31.8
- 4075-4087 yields -0.10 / 30.6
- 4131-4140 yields -0.07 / 31.7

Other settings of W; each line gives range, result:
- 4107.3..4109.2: 33.5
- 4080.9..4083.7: 33.8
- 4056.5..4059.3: 27.7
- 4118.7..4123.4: 32.2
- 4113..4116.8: 34.4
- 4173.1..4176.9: 29.6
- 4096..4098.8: 29.2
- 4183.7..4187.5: 31.1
